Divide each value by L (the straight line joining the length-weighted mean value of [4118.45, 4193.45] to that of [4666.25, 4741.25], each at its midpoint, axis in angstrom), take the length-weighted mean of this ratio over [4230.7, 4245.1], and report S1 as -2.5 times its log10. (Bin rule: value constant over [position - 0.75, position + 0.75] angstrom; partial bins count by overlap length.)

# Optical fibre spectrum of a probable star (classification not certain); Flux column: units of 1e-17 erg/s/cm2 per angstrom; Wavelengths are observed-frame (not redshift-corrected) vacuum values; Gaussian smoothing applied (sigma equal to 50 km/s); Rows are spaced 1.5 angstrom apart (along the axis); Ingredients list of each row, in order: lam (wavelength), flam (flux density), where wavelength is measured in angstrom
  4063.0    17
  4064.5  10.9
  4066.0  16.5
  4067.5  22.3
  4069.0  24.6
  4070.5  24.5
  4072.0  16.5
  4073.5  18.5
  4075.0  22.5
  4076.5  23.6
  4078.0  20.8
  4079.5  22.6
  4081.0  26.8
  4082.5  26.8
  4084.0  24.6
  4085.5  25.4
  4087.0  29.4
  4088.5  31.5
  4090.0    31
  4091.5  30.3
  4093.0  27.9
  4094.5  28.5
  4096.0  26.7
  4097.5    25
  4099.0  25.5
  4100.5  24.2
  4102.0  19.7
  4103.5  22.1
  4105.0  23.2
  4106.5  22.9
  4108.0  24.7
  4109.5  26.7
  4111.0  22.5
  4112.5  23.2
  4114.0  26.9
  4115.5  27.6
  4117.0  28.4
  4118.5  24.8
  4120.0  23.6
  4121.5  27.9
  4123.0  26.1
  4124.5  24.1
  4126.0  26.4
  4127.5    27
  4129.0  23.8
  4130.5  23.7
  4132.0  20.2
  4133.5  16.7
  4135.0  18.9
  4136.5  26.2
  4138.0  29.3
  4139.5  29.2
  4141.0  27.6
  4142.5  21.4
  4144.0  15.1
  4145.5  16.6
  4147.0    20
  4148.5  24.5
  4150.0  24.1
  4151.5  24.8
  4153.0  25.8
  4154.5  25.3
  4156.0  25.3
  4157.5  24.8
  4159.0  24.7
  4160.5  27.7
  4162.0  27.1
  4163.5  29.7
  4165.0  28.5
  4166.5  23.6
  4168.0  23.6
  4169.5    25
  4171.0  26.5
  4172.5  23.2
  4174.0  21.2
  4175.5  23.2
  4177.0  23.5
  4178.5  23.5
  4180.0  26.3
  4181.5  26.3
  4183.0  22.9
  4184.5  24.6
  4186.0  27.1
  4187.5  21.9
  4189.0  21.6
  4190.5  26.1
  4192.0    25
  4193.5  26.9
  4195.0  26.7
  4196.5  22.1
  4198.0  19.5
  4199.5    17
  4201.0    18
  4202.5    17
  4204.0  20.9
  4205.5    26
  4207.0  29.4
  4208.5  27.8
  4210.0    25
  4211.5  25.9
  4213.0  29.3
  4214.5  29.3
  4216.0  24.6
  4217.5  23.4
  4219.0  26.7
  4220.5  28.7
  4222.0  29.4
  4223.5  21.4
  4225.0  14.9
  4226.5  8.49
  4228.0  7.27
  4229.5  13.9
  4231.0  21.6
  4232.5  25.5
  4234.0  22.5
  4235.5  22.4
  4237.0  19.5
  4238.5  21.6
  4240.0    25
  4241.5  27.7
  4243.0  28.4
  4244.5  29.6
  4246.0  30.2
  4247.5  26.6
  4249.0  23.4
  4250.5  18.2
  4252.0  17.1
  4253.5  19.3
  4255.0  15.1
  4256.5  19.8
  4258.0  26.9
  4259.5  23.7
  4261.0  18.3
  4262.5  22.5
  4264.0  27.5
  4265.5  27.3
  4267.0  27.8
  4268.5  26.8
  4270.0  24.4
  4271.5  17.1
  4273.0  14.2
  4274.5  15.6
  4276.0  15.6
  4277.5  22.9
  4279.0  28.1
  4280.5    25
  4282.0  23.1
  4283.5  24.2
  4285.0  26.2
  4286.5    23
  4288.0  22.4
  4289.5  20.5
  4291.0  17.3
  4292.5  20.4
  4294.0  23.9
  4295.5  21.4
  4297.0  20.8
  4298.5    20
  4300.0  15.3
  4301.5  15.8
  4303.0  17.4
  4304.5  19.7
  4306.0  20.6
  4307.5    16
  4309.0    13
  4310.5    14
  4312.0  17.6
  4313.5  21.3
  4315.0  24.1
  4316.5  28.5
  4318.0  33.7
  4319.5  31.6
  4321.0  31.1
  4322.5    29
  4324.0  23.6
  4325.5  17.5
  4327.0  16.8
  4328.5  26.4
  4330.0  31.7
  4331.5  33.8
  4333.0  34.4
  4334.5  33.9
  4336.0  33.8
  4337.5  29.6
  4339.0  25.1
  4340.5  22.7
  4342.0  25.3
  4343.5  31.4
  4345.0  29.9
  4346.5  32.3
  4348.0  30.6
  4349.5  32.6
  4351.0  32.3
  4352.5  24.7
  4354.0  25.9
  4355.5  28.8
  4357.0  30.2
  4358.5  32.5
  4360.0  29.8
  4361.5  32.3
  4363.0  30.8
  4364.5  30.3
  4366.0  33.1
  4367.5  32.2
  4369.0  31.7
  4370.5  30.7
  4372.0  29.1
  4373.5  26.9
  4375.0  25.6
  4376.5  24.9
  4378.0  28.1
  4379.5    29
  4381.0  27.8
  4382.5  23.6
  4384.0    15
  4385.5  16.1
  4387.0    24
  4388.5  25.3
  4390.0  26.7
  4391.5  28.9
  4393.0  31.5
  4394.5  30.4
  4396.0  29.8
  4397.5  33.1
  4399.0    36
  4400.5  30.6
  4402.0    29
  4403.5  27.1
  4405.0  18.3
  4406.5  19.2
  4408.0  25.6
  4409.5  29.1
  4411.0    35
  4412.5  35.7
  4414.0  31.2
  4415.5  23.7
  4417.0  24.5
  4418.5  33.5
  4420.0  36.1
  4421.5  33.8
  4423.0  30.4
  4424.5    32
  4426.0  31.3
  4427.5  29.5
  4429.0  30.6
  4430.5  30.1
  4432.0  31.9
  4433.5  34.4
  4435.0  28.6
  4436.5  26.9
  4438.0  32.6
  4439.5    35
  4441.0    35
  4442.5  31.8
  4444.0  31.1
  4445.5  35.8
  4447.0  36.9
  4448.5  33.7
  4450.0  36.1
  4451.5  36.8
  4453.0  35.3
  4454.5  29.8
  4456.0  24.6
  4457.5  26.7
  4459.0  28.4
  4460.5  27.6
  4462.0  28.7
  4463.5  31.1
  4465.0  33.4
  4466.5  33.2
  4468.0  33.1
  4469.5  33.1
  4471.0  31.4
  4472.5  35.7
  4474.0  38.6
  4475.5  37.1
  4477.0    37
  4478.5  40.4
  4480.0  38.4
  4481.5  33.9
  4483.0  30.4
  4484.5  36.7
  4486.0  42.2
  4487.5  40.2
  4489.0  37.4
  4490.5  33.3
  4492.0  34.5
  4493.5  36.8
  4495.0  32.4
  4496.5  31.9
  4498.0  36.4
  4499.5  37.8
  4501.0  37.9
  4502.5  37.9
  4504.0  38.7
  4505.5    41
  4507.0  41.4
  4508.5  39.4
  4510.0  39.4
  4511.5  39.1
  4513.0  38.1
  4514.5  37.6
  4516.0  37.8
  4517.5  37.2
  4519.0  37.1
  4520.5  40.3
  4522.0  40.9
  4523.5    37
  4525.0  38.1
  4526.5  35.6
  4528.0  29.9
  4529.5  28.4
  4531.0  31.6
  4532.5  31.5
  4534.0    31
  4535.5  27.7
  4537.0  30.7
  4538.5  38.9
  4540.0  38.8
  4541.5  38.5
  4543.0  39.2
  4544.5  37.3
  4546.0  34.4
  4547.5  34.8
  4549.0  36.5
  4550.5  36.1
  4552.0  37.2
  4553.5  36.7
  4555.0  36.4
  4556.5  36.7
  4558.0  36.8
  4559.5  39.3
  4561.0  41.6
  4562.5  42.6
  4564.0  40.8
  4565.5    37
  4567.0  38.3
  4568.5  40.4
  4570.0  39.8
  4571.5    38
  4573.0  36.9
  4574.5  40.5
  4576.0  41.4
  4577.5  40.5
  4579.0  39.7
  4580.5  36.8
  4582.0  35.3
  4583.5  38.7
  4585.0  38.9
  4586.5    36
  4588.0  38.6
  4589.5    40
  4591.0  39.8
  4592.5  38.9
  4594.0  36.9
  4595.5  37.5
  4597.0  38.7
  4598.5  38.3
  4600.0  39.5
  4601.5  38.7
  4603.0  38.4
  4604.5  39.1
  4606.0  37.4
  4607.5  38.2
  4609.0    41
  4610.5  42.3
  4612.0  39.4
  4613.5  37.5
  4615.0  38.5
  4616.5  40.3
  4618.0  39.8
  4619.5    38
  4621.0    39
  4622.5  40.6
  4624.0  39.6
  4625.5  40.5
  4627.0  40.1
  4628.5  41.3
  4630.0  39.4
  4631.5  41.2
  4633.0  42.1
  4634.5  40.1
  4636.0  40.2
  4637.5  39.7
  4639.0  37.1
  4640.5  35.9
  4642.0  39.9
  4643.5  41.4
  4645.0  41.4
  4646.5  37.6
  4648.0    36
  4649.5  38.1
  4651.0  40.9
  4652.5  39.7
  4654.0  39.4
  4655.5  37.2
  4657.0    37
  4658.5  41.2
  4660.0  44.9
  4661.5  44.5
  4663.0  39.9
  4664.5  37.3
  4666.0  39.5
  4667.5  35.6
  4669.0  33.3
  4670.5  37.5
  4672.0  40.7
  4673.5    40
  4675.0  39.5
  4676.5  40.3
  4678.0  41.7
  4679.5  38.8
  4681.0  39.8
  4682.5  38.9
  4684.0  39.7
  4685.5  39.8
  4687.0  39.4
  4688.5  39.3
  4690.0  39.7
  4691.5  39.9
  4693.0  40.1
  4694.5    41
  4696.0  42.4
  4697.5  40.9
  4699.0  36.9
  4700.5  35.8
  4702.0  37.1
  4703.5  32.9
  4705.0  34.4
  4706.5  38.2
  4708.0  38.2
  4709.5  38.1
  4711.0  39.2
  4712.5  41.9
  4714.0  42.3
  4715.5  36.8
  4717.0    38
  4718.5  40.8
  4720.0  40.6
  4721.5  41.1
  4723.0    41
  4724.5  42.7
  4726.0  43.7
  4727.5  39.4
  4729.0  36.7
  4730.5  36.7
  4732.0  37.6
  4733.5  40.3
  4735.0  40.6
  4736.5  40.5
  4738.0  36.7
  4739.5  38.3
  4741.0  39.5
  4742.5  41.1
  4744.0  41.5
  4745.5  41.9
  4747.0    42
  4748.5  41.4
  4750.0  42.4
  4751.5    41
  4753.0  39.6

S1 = 0.09 mag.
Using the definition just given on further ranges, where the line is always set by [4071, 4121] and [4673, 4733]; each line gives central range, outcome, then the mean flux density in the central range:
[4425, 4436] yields 0.069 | 30.8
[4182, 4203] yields 0.198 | 22.7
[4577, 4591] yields -0.053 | 38.3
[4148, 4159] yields 0.060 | 24.9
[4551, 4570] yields -0.079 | 38.7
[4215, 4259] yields 0.269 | 22.1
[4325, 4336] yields 0.077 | 28.4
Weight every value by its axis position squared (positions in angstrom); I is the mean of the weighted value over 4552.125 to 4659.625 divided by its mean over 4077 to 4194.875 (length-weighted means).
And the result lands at 1.95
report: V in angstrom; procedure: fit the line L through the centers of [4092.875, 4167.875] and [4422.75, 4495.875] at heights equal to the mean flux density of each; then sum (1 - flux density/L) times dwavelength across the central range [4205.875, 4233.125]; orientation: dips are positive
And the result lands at 4.0 angstrom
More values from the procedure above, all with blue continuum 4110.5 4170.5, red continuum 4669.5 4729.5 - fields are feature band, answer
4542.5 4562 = -1.0 angstrom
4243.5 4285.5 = 7.7 angstrom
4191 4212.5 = 2.2 angstrom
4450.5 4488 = -0.5 angstrom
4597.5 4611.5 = -0.9 angstrom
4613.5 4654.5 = -2.1 angstrom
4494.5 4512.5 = -1.9 angstrom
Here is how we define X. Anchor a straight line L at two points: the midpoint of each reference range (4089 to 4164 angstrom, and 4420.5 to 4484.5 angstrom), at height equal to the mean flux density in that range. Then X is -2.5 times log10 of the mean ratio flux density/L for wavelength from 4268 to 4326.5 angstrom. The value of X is 0.32 mag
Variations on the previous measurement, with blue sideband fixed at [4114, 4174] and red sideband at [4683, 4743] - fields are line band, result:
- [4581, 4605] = -0.063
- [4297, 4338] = 0.210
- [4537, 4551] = -0.060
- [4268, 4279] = 0.365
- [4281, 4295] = 0.255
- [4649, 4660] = -0.050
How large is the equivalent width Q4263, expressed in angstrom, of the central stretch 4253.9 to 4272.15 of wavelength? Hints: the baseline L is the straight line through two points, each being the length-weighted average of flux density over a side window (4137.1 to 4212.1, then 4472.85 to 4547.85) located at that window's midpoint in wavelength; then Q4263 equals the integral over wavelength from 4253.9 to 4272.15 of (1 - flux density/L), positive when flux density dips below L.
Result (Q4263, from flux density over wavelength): 2.9 angstrom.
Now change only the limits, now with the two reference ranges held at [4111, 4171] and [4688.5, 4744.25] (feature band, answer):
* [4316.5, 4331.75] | 1.0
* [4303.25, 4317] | 4.6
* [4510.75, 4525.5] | -1.8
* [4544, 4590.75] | -3.6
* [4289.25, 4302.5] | 4.2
